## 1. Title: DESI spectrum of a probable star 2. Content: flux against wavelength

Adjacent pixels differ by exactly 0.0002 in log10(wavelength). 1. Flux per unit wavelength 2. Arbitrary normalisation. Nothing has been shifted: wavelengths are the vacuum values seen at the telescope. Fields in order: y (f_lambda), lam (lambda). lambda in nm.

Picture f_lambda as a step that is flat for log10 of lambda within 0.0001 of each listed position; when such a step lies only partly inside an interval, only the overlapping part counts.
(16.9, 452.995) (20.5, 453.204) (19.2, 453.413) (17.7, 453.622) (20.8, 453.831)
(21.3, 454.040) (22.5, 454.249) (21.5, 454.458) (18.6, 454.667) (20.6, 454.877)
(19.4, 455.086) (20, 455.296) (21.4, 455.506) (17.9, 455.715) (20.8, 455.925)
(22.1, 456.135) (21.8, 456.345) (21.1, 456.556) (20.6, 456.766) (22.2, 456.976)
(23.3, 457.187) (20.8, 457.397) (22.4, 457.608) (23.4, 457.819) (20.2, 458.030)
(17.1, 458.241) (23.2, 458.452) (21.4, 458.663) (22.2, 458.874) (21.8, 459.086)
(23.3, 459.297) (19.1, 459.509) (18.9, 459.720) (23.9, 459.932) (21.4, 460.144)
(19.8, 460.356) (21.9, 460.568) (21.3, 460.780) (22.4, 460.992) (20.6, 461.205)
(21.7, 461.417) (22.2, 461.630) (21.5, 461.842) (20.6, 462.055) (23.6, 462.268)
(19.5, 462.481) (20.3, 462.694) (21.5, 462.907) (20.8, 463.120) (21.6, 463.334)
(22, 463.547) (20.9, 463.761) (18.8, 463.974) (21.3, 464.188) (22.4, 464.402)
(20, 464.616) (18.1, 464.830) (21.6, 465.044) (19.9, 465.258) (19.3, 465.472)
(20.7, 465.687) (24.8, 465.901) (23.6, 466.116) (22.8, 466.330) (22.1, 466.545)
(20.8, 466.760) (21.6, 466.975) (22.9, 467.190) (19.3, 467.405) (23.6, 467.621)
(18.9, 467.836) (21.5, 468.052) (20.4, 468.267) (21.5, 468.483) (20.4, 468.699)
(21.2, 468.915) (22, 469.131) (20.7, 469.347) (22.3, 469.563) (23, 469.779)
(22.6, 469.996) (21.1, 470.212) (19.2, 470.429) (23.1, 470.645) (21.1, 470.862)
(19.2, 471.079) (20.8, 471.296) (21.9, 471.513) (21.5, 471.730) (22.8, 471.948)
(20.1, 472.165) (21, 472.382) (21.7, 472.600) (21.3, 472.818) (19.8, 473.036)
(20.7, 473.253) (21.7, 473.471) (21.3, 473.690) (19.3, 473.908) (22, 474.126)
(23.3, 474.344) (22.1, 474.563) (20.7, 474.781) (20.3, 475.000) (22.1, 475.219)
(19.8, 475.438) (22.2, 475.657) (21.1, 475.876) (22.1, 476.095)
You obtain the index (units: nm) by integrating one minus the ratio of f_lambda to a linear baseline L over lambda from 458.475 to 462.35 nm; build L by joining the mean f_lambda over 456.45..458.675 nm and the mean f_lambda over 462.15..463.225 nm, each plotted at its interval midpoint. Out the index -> -0.05 nm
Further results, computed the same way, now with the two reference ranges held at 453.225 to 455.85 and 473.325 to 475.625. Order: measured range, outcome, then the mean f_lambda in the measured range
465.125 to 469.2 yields -0.11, 21.4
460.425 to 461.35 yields -0.05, 21.5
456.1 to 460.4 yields -0.24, 21.4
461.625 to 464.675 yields -0.08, 21.1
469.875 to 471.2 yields 0.00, 21.1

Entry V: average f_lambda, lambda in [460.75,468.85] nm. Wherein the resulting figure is 21.2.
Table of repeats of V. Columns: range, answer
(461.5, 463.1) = 21.3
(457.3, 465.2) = 21.2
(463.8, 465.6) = 20.2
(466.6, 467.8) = 21.5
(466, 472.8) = 21.4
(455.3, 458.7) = 21.2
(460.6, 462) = 21.6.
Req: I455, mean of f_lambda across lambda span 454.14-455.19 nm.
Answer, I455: 20.5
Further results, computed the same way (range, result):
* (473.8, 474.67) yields 21.7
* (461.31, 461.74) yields 22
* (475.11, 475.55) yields 21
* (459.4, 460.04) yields 20.6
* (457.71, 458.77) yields 21.1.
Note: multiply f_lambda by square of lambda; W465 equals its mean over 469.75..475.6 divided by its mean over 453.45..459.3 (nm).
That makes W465 1.08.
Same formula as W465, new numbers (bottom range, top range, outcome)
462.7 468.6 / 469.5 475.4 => 1.03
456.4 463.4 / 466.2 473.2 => 1.04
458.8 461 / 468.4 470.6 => 1.04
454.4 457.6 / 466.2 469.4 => 1.08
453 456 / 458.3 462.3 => 1.10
